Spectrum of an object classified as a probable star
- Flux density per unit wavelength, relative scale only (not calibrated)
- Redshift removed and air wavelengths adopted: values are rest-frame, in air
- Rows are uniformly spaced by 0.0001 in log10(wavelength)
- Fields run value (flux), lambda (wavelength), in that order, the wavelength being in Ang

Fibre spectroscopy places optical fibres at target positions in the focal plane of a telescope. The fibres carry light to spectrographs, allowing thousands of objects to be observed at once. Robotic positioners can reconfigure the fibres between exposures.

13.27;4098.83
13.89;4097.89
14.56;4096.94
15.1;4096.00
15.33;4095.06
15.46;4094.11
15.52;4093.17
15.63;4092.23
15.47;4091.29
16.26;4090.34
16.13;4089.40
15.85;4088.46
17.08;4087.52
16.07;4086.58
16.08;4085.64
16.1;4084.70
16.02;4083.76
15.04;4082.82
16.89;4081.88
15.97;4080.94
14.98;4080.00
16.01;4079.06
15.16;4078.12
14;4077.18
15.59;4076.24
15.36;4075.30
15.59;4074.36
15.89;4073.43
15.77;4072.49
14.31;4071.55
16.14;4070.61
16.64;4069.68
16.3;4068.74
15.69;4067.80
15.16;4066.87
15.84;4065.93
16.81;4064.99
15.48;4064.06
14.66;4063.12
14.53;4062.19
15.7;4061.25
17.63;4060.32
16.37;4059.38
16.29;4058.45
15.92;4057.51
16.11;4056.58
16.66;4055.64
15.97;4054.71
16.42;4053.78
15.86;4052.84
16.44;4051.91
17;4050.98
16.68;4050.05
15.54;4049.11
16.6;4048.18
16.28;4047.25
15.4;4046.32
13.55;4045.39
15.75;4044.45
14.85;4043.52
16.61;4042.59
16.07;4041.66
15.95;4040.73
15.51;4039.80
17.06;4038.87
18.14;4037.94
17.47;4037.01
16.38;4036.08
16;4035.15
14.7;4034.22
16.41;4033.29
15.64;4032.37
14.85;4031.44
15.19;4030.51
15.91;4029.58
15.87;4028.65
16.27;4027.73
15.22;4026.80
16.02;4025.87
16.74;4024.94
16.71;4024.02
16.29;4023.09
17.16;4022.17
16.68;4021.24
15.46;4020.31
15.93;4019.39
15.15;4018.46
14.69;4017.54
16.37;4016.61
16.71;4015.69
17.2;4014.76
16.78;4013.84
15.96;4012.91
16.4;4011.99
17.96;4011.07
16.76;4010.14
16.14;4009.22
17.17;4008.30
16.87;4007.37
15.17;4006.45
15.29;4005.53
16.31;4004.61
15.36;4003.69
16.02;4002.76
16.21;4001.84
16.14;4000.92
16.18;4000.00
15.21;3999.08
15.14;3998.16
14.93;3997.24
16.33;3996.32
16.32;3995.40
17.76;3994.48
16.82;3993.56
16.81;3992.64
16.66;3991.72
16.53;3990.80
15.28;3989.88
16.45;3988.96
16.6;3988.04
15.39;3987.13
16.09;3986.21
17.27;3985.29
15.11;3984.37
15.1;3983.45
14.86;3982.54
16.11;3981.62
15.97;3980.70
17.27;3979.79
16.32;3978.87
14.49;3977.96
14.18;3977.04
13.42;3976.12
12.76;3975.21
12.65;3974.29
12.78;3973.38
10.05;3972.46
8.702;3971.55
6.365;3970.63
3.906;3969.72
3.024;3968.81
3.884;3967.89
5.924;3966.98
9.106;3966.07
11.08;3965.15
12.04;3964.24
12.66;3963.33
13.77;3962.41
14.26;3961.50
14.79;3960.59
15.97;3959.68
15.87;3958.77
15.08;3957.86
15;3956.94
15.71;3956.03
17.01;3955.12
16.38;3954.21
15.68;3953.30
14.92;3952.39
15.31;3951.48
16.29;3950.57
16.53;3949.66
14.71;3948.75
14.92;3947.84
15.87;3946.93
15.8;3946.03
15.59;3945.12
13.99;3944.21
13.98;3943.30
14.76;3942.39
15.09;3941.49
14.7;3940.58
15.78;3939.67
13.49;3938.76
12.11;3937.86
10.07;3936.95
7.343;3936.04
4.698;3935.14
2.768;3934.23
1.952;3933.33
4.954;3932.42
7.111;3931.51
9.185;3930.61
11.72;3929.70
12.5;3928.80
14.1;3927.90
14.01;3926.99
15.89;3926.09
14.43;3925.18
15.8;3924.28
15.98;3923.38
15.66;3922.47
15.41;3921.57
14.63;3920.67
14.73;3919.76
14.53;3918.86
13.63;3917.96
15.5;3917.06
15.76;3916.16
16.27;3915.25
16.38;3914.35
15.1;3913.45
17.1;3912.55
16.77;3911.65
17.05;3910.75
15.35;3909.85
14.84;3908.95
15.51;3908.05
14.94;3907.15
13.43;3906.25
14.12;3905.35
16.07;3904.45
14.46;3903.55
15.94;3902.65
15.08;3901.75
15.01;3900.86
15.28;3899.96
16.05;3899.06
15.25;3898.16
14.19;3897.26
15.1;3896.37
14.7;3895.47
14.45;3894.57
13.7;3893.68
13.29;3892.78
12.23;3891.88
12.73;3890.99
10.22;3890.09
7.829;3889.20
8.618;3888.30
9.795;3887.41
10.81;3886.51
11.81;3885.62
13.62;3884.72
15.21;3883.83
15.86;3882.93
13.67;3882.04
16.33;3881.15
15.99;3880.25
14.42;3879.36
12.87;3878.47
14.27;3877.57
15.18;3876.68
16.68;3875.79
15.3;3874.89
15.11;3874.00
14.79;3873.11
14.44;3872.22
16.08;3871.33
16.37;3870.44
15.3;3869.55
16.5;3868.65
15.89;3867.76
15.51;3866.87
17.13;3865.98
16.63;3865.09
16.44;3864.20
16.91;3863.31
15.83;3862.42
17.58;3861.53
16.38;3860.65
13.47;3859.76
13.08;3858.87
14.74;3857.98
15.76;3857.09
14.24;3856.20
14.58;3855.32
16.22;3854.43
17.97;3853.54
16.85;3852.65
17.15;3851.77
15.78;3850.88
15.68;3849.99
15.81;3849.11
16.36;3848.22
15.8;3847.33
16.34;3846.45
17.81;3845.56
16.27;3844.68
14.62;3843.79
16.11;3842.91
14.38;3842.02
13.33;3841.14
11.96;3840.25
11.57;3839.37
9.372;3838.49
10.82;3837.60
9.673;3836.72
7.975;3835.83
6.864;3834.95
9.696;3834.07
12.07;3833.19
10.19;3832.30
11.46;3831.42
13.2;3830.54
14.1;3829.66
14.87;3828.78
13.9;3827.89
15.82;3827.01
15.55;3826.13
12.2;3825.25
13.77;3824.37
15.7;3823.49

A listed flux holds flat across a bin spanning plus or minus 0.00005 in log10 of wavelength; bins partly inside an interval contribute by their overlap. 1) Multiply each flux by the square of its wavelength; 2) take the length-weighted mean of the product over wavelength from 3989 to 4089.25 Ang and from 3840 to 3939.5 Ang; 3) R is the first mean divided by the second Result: 1.22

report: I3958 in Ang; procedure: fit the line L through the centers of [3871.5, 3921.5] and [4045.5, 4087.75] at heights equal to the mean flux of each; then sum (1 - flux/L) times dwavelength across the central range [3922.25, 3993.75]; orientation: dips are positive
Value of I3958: 8.5 Ang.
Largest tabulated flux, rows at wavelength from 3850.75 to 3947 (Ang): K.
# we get 17.97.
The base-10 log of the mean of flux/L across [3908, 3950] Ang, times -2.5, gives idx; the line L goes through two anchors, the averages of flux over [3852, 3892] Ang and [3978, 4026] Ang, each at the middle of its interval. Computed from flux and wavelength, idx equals 0.139 mag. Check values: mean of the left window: 14.6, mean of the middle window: 13.5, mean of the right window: 16.2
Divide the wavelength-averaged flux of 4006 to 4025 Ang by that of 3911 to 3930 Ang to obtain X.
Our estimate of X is 1.09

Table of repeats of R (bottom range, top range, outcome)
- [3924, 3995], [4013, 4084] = 1.26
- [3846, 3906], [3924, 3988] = 0.90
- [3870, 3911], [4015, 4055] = 1.21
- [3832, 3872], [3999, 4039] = 1.21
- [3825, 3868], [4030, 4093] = 1.24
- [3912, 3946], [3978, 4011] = 1.29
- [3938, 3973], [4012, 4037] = 1.27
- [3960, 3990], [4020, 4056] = 1.31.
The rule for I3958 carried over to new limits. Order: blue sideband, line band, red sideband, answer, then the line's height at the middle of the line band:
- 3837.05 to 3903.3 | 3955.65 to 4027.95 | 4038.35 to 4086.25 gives 3.4 Ang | 15.4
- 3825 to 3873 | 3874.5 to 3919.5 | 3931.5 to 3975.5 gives -3.5 Ang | 13.3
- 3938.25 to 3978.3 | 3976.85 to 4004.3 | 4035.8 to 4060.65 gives -3.4 Ang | 14.2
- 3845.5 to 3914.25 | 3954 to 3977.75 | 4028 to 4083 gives 5.6 Ang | 15.4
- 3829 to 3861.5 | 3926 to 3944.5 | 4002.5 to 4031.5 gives 5.2 Ang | 15.1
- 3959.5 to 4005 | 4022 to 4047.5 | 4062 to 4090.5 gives -1.9 Ang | 14.9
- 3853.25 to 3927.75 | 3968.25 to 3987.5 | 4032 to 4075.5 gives 3.2 Ang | 15.4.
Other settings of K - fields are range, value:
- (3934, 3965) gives 17.01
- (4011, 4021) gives 17.96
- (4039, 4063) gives 17.63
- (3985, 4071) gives 18.14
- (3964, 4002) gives 17.76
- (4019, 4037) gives 17.16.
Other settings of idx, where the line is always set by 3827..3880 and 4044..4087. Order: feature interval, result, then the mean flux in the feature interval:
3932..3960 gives 0.14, 13.3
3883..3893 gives 0.26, 11.6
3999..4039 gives -0.04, 16.2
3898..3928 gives -0.03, 15.3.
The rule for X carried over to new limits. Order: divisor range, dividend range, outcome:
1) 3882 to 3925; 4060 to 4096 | 1.09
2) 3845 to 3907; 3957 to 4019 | 0.97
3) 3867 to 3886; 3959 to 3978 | 0.71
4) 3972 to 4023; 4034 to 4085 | 1.01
